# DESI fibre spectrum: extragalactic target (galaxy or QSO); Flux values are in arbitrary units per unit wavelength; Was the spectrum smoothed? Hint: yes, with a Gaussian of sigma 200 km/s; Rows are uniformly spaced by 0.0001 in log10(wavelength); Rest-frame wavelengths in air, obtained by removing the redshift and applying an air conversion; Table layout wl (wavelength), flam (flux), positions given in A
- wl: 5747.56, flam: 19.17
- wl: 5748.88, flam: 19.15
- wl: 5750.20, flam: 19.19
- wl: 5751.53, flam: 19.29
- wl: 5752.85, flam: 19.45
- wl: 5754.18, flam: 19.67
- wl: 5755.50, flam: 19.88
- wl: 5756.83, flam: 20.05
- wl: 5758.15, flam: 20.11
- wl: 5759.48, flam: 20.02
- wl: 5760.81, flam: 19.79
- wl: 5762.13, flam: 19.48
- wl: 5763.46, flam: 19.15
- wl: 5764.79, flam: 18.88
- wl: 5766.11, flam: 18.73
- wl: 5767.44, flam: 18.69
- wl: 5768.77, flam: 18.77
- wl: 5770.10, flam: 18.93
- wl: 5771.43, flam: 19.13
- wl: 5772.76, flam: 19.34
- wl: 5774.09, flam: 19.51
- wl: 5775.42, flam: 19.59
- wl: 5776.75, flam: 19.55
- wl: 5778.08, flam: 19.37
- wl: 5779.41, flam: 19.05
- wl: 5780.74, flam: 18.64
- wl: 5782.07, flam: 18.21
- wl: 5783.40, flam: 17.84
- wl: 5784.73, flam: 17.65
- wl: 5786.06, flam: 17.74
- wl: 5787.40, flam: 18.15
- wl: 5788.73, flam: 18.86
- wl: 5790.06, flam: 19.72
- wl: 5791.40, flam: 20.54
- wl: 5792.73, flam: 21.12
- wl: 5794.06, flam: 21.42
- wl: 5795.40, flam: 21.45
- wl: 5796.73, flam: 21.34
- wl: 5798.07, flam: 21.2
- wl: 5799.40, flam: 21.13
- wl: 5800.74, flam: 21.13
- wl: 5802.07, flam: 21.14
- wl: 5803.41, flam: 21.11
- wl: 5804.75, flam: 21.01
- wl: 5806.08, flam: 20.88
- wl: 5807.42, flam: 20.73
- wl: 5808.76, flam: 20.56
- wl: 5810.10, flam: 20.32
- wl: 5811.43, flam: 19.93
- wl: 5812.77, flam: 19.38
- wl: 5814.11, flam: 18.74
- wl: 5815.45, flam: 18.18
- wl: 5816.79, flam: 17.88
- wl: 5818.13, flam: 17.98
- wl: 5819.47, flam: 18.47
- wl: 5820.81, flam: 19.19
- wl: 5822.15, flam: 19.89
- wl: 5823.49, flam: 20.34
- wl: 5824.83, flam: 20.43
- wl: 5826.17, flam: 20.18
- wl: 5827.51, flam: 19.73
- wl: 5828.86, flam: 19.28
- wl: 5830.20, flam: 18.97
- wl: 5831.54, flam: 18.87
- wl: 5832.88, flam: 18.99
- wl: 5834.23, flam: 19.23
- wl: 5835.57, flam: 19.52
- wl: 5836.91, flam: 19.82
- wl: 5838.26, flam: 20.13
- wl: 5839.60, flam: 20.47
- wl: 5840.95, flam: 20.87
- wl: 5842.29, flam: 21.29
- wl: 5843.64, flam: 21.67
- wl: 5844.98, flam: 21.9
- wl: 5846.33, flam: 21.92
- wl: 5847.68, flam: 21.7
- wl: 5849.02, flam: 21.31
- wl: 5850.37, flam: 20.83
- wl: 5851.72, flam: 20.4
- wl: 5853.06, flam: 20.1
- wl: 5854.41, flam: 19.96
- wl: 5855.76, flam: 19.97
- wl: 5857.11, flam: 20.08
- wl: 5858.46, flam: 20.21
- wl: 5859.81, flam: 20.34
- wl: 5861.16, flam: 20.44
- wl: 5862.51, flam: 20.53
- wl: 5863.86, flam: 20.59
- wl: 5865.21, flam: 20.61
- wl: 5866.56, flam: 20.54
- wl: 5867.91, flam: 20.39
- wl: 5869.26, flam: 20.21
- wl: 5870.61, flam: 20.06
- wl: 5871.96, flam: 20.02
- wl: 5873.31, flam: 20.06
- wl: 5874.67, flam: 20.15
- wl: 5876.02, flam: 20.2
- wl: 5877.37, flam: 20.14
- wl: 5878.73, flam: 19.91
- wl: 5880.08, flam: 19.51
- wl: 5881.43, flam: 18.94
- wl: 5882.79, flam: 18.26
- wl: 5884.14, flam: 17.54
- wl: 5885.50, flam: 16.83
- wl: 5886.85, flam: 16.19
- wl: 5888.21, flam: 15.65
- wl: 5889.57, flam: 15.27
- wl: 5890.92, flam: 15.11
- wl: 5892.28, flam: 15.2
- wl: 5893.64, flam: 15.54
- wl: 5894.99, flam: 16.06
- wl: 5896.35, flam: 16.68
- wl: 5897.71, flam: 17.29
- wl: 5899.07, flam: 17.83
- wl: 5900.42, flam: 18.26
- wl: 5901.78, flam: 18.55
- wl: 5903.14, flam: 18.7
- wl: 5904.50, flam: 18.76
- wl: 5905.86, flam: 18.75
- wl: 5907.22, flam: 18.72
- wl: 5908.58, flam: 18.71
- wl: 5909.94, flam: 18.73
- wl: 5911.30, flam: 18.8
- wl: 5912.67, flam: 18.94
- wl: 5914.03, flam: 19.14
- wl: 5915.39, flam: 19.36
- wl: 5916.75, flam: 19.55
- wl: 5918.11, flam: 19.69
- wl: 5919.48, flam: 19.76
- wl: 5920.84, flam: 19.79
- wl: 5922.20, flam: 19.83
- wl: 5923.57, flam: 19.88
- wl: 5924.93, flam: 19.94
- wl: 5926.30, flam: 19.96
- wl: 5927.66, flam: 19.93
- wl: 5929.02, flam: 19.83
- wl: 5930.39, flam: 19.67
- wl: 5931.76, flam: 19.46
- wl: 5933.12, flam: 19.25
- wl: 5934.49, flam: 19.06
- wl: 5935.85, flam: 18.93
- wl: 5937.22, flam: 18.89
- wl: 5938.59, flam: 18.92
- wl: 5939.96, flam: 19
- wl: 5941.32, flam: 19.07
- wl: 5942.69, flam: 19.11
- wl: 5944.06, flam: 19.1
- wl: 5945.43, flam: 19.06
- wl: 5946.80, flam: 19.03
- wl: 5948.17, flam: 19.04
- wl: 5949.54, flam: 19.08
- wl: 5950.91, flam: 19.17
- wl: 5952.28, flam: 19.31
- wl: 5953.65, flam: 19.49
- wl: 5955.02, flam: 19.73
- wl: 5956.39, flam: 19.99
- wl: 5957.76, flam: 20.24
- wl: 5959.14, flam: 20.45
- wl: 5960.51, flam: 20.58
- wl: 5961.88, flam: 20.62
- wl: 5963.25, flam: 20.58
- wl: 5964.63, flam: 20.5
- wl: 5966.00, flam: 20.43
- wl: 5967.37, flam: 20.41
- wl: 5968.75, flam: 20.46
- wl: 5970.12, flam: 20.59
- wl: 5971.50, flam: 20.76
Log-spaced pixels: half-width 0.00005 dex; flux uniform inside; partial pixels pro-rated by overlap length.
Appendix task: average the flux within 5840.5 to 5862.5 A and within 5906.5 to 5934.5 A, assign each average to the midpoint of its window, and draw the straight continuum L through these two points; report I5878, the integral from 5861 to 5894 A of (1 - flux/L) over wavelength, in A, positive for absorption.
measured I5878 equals 2.6 A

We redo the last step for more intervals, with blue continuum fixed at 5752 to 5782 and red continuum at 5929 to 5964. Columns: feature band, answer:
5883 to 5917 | 3.2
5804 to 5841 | -0.5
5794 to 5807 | -1.2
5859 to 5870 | -0.6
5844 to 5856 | -1.0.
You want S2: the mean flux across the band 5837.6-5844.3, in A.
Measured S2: 20.9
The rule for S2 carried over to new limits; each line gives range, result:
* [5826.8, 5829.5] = 19.5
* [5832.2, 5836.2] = 19.2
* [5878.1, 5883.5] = 19.2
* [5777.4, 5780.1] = 19.2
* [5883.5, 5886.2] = 17.2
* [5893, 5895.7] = 15.8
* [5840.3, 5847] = 21.5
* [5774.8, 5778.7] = 19.5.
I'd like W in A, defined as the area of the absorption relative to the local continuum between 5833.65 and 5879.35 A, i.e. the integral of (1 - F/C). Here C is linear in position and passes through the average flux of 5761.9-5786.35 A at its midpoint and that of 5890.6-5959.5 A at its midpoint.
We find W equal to -3.8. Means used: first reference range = 18.9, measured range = 20.5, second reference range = 18.9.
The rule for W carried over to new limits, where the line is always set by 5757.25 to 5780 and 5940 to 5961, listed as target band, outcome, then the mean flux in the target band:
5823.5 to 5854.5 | -1.55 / 20.3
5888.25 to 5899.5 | 1.95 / 16.1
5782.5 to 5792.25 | 0.32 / 18.7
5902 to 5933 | 0.16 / 19.3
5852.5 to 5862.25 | -0.39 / 20.2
